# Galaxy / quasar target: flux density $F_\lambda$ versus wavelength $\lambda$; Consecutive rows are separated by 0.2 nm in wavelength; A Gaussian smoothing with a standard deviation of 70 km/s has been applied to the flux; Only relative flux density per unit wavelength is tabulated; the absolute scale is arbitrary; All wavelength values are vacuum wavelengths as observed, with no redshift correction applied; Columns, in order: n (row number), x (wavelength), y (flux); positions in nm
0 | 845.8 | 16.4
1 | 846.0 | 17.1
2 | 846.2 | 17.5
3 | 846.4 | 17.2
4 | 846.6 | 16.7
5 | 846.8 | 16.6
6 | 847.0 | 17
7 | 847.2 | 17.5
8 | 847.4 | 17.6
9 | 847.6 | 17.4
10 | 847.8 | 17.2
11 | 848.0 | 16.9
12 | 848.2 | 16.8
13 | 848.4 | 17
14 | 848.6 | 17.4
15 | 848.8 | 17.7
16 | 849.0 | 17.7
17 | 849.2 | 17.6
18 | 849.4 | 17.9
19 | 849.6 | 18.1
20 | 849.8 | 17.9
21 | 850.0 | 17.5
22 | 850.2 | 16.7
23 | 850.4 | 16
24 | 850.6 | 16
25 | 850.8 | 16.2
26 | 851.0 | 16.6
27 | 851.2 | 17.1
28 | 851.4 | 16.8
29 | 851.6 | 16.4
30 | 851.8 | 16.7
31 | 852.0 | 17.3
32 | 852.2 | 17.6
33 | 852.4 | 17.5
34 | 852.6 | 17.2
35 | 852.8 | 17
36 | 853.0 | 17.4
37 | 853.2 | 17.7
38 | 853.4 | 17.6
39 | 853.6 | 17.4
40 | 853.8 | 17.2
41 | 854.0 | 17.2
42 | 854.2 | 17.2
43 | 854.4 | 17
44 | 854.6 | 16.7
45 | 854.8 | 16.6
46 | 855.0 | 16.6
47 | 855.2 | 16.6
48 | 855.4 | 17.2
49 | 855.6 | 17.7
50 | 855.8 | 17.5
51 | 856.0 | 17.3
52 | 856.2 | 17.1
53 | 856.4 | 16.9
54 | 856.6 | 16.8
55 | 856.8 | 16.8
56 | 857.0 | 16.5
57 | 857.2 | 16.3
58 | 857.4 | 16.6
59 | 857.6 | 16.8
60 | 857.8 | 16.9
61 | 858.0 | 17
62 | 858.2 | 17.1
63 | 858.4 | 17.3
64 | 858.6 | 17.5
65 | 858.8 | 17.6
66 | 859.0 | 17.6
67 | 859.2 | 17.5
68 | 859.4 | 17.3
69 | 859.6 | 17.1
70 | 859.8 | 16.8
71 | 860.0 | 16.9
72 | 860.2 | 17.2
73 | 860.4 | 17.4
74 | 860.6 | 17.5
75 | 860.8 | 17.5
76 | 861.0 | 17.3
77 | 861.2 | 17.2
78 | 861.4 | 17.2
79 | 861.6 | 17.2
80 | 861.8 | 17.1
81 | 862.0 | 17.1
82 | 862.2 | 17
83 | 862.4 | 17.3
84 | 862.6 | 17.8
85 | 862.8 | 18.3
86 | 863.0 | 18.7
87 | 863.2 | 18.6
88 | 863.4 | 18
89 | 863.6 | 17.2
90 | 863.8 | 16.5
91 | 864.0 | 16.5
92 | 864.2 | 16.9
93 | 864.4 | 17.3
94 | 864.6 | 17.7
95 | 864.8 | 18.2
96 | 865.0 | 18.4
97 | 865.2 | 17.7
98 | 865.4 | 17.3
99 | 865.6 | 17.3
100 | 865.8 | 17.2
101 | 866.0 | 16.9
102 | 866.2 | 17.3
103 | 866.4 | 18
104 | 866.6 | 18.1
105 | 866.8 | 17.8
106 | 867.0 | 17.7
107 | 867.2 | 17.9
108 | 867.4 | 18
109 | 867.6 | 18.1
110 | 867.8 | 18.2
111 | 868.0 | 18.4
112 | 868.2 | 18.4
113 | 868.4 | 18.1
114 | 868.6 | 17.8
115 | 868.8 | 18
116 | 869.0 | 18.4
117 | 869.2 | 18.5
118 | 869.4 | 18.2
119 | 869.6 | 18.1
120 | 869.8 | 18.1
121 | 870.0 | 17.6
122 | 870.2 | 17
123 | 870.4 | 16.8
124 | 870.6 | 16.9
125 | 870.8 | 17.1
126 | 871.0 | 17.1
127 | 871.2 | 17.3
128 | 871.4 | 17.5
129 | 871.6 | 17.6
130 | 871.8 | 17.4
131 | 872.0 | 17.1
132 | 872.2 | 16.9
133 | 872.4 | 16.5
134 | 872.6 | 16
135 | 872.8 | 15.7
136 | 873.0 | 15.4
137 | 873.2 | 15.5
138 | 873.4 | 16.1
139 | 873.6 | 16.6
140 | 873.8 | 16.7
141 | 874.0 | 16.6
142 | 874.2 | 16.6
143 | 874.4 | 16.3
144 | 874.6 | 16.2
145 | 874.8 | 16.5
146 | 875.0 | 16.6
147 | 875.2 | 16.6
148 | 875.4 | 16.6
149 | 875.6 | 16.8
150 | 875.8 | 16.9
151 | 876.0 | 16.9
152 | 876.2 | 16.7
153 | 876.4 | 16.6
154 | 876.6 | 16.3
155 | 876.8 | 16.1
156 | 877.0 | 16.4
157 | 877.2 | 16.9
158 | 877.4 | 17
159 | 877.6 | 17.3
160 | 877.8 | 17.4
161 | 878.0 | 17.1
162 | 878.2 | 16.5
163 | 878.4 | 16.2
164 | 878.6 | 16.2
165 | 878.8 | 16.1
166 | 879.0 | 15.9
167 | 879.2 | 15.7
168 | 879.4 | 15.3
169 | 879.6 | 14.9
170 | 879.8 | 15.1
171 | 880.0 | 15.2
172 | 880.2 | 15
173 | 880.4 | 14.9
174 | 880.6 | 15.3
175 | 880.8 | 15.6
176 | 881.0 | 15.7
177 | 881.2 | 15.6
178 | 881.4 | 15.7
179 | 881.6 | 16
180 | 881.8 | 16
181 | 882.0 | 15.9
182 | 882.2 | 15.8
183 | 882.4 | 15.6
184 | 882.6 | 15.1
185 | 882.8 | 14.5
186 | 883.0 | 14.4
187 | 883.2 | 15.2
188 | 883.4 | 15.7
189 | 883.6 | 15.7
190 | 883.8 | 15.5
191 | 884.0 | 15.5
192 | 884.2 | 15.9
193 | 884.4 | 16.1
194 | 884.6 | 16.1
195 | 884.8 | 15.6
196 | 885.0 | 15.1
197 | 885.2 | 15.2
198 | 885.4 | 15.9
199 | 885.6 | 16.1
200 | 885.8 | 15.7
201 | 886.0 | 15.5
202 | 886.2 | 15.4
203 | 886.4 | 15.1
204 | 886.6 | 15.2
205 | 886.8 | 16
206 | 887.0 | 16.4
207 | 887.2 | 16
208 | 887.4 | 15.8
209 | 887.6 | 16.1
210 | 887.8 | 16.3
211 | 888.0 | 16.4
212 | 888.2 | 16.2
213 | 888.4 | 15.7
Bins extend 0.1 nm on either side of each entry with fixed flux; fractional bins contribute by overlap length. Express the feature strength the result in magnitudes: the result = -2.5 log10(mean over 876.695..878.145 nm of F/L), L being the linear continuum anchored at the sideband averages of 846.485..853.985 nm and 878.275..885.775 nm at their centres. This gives -0.07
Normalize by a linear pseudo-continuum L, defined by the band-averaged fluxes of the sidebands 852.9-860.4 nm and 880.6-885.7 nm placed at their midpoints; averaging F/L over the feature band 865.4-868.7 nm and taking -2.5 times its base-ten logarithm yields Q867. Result -0.08 mag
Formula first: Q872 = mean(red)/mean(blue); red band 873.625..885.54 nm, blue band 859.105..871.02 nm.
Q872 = 0.91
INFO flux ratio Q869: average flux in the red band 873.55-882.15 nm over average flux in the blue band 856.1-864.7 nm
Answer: 0.94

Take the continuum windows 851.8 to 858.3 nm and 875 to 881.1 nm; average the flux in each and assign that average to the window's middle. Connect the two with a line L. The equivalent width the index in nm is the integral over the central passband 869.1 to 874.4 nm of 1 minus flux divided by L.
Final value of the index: -0.17 nm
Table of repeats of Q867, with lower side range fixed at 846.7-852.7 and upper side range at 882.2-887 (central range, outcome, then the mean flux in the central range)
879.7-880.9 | 0.04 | 15.2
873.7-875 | -0.03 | 16.5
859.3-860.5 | -0.03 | 17.1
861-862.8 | -0.05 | 17.3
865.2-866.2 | -0.06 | 17.2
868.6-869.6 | -0.13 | 18.2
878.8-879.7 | 0.02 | 15.5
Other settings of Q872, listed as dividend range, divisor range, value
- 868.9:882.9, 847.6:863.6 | 0.96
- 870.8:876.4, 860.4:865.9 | 0.95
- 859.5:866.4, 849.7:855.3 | 1.02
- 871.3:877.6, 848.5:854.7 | 0.97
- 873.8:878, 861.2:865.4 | 0.95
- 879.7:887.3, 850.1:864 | 0.91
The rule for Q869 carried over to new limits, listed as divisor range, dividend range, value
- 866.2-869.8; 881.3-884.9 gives 0.86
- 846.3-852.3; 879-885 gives 0.90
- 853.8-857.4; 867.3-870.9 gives 1.06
